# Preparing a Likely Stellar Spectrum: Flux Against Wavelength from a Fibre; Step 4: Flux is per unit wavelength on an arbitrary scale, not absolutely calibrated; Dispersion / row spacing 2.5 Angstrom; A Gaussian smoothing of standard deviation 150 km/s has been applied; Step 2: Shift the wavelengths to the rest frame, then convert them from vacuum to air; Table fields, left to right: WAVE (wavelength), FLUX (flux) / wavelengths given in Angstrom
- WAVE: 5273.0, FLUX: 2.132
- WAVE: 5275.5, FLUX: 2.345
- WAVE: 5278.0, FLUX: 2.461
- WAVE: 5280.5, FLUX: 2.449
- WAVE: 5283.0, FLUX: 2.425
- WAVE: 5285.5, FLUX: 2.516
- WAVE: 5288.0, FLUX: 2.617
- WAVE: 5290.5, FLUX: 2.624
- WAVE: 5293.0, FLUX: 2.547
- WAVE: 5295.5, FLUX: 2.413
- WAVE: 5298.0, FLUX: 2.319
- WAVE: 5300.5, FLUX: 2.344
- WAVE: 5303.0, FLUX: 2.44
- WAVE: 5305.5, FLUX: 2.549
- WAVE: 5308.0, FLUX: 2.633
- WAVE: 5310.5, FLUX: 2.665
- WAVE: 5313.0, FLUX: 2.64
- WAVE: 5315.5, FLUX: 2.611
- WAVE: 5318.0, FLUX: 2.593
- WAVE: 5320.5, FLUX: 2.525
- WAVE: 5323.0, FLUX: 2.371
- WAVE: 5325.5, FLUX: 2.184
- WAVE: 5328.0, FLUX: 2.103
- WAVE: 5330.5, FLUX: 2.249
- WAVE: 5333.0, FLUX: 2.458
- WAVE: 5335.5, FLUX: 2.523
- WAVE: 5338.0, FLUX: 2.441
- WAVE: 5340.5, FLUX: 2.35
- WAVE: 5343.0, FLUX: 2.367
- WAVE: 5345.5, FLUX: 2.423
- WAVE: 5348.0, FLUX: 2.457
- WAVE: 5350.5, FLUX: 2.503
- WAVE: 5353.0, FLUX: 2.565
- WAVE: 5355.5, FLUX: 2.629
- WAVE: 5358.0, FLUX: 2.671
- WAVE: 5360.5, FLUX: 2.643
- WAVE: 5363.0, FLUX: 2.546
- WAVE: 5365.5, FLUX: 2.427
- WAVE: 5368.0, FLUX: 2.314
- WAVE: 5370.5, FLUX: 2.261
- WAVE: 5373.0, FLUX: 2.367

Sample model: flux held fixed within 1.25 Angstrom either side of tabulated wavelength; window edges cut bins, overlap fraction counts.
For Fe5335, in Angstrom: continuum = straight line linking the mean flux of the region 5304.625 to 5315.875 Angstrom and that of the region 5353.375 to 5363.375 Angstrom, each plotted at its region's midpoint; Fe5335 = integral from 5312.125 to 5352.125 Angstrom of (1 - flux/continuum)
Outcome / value 3.0 Angstrom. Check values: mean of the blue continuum 2.62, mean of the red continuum 2.62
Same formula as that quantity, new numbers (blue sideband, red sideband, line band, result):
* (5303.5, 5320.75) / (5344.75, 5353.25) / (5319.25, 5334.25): 1.4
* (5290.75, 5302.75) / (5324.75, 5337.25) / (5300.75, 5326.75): -1.6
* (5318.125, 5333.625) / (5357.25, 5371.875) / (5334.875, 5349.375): -0.2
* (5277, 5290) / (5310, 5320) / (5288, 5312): 0.5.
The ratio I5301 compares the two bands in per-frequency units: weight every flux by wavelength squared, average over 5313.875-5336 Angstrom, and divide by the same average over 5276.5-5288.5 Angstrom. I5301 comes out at 1.0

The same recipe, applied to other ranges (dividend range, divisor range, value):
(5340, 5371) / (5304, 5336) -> 1.02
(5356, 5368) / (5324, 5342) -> 1.11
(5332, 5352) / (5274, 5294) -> 1.00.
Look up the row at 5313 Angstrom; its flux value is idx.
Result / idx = 2.64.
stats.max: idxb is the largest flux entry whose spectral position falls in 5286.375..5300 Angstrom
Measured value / 2.624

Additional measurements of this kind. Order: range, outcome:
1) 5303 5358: 2.671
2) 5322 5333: 2.458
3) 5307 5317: 2.665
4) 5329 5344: 2.523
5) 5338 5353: 2.565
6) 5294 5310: 2.633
